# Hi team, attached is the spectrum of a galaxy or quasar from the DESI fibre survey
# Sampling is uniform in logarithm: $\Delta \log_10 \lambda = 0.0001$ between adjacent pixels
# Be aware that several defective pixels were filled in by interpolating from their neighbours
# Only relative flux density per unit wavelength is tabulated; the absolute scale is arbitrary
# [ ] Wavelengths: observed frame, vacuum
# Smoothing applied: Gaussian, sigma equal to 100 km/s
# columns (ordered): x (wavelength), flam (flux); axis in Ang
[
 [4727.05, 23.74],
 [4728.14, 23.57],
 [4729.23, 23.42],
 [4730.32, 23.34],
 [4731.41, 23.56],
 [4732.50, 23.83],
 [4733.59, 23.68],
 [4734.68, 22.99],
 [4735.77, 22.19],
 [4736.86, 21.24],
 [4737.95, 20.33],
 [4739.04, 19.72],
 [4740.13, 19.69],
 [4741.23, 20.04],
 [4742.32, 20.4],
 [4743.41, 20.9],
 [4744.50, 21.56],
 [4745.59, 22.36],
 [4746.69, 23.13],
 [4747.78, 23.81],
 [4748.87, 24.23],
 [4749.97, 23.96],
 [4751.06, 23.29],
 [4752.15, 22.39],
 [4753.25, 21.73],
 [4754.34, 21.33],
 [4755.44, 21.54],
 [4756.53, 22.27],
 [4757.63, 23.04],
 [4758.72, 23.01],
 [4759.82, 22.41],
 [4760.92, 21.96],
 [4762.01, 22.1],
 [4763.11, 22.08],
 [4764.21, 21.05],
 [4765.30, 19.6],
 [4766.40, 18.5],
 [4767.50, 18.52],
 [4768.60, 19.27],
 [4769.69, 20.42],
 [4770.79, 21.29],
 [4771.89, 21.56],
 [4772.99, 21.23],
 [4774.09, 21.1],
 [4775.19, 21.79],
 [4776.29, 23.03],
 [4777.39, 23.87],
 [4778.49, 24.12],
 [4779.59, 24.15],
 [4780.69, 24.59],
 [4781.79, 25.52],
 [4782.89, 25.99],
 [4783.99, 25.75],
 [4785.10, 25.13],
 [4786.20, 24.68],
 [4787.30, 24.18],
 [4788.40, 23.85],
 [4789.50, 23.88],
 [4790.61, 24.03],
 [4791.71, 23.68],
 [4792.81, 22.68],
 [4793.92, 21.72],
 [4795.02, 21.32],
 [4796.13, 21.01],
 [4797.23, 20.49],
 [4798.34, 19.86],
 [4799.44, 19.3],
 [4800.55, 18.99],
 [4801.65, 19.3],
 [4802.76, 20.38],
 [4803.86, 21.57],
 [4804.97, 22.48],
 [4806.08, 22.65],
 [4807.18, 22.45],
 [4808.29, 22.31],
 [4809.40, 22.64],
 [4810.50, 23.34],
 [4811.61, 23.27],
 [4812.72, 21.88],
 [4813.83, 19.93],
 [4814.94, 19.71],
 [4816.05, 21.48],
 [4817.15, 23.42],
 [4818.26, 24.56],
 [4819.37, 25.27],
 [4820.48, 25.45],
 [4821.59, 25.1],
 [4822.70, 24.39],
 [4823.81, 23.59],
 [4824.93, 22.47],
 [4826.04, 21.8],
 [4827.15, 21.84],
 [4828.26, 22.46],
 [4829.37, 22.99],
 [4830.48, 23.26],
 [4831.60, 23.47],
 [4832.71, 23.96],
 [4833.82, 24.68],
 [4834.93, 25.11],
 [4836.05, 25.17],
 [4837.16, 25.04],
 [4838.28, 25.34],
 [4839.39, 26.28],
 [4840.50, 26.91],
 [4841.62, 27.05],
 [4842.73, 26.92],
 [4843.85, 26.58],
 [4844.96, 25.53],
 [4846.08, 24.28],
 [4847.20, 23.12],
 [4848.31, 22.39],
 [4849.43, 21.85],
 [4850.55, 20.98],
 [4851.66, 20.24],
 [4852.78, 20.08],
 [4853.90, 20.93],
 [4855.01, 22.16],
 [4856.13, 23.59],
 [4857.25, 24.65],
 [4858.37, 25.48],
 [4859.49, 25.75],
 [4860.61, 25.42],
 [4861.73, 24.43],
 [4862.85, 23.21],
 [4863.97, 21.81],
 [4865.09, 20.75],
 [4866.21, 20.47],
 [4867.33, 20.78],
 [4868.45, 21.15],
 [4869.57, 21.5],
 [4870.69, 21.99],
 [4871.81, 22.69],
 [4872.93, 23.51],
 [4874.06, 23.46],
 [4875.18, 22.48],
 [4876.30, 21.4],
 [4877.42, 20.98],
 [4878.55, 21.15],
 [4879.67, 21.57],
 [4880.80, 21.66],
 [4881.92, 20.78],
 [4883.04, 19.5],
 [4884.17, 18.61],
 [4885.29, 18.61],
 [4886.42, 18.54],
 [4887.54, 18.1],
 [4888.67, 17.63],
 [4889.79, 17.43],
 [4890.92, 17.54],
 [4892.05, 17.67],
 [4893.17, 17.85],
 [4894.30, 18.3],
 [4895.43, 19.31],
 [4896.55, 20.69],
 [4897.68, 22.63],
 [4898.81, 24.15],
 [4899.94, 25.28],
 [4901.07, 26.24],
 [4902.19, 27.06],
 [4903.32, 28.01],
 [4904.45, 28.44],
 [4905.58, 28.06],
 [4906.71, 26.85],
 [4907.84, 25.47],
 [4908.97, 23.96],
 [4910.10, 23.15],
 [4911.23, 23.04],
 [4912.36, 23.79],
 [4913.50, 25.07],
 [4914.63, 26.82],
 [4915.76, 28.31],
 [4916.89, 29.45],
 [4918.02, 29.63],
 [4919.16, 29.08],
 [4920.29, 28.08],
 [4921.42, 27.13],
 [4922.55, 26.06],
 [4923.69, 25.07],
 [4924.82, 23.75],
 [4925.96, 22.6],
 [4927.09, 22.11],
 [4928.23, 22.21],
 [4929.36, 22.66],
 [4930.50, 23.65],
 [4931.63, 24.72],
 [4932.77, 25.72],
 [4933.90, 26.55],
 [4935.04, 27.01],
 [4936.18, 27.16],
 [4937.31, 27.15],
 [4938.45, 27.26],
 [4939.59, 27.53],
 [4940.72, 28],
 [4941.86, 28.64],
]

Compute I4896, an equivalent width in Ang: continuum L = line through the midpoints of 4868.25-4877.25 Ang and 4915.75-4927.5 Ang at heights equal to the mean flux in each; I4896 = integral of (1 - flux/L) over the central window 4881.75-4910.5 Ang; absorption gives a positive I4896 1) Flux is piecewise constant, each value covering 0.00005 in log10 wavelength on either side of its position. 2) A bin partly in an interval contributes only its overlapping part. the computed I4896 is 2.9 Ang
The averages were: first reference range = 22.3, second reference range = 26.5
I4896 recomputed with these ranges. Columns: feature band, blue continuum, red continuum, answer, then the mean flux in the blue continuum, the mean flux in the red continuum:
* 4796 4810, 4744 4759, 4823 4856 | 1.3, 22.7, 23.7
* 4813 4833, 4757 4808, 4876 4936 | -0.4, 22.2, 23.4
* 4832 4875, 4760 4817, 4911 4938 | 0.5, 22.1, 25.7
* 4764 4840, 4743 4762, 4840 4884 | -0.2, 22.5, 22.8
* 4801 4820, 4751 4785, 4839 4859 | 0.8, 22.2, 23.8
